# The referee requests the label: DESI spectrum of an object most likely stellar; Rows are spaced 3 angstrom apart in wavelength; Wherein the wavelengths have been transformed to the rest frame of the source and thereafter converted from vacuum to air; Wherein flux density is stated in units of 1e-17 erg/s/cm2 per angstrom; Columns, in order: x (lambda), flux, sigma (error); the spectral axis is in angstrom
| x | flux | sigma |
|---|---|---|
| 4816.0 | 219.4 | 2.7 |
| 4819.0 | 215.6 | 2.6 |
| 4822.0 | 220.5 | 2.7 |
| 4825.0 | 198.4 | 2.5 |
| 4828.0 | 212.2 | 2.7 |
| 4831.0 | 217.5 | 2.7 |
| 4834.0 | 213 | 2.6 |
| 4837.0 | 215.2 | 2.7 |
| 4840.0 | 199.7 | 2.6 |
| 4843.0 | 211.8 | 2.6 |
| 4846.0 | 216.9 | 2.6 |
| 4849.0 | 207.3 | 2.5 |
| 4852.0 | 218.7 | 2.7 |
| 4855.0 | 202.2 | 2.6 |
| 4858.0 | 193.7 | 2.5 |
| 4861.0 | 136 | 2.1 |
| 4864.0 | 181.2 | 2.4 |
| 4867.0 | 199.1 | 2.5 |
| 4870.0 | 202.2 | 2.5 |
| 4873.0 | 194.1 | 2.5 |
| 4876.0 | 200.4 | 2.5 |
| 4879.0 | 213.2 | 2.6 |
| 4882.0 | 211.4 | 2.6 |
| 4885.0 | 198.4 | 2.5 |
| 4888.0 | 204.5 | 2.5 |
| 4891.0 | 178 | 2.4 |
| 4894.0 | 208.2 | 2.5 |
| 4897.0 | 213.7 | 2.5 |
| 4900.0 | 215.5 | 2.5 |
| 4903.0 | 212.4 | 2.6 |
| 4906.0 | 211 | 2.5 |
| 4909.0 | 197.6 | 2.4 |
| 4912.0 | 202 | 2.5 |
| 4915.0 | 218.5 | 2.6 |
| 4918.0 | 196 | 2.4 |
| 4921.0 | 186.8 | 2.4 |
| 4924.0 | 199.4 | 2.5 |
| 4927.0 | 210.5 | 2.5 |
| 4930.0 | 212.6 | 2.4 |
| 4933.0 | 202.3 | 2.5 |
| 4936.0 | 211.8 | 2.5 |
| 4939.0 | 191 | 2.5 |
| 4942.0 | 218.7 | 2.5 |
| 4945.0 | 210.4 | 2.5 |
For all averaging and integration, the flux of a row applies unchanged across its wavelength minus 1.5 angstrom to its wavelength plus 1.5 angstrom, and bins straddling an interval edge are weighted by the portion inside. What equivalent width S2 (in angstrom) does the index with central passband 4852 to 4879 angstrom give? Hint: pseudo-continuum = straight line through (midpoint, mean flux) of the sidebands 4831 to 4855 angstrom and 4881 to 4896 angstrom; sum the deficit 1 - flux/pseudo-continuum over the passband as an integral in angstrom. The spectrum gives 1.86 angstrom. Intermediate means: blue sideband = 212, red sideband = 200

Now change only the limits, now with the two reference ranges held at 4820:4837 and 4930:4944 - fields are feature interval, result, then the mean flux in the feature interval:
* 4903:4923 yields 0.5 angstrom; 203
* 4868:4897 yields 1.1 angstrom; 202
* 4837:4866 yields 1.9 angstrom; 197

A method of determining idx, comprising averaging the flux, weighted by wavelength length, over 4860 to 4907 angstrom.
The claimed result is 199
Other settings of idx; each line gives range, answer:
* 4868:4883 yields 204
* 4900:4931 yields 205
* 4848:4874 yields 192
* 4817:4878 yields 203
